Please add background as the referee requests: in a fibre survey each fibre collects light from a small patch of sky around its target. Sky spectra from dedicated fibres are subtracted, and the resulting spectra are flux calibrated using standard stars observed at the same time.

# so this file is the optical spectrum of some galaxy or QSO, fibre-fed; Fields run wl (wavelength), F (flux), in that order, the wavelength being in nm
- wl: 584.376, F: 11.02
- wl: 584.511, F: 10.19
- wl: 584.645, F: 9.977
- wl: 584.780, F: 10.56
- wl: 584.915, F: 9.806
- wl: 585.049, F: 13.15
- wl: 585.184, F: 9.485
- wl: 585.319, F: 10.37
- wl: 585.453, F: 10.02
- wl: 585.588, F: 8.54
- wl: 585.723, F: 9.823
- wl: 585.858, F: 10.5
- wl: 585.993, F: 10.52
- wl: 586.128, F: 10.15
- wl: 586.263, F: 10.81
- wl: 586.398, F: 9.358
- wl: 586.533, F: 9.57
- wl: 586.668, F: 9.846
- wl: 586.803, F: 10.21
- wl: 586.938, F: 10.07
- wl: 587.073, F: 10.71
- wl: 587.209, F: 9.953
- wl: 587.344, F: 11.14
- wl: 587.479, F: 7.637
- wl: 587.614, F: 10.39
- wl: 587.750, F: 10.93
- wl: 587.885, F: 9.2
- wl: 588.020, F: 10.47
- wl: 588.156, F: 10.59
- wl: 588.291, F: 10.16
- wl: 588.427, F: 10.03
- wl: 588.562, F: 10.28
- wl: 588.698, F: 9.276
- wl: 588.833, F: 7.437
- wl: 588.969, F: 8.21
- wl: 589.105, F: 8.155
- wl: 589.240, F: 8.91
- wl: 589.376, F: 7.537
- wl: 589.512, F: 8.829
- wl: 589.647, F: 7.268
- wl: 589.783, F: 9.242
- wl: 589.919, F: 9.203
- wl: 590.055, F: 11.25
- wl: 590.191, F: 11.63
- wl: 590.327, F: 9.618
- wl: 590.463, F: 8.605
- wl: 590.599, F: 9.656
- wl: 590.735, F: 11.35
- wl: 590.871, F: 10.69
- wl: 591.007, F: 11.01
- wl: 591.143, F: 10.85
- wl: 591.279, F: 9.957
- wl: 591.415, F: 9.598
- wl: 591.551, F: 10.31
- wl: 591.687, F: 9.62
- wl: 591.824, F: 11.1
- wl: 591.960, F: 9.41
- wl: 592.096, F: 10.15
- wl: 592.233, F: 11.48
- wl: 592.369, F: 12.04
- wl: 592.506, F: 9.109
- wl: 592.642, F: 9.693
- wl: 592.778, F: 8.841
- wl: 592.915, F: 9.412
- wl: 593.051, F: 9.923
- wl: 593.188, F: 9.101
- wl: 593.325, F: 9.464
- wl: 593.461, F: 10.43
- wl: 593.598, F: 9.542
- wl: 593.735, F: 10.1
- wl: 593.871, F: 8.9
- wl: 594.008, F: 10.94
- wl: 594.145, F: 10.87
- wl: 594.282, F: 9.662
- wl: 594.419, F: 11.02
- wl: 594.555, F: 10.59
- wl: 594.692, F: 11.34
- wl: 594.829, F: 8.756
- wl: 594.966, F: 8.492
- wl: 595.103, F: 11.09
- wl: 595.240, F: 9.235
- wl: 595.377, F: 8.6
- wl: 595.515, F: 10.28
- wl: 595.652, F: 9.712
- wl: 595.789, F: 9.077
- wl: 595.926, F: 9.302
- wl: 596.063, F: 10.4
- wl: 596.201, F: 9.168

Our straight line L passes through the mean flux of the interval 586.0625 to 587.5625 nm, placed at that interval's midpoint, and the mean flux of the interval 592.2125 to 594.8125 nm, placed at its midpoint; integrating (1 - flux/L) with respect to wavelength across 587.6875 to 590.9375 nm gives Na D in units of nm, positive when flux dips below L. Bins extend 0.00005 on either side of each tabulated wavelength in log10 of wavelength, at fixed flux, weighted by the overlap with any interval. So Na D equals 0.16 nm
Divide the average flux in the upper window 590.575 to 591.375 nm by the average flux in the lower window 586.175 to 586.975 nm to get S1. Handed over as 1.1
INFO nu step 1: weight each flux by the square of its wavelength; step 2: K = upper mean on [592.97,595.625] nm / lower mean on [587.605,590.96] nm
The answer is 1.06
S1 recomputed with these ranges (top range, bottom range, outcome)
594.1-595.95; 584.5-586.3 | 0.96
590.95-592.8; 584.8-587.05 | 1.01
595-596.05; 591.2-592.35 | 0.93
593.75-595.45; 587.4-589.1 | 1.05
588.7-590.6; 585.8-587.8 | 0.89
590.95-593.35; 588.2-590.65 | 1.09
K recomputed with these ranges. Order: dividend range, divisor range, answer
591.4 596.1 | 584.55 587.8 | 1.00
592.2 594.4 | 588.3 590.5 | 1.11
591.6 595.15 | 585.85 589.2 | 1.04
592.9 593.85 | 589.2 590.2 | 1.08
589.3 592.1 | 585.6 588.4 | 0.99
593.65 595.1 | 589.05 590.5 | 1.12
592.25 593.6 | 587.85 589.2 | 1.06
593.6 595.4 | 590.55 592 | 0.98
